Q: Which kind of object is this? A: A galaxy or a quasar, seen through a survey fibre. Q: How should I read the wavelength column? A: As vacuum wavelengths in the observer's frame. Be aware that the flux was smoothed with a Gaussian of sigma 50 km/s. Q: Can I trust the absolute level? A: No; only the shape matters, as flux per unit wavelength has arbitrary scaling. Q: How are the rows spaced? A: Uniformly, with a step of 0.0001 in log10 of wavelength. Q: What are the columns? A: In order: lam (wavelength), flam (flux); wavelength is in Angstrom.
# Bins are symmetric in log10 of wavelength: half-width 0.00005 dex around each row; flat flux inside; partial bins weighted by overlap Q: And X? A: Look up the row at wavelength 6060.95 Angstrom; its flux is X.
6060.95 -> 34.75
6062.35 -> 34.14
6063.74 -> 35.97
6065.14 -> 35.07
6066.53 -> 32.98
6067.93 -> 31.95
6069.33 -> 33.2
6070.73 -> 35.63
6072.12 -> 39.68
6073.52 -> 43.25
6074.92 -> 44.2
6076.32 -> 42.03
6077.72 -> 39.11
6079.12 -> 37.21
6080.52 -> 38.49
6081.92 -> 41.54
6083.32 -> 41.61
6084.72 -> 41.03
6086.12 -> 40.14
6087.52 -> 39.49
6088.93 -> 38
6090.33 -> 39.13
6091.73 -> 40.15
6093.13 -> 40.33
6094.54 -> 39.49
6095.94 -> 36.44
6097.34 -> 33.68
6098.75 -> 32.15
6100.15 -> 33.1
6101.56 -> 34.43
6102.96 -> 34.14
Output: 34.75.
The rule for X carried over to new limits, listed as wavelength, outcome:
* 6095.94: 36.44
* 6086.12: 40.14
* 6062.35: 34.14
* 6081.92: 41.54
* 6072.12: 39.68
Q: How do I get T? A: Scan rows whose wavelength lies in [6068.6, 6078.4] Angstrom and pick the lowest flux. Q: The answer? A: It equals 33.2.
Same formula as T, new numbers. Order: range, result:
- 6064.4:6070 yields 31.95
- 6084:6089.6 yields 38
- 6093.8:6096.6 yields 36.44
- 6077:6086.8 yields 37.21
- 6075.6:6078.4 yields 39.11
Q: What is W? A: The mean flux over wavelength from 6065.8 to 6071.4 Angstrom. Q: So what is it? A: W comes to 33.4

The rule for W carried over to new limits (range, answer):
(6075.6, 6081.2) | 39.2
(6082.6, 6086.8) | 41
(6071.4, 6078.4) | 41.7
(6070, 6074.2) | 39.5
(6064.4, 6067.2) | 34.1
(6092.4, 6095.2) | 39.9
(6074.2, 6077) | 43.1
